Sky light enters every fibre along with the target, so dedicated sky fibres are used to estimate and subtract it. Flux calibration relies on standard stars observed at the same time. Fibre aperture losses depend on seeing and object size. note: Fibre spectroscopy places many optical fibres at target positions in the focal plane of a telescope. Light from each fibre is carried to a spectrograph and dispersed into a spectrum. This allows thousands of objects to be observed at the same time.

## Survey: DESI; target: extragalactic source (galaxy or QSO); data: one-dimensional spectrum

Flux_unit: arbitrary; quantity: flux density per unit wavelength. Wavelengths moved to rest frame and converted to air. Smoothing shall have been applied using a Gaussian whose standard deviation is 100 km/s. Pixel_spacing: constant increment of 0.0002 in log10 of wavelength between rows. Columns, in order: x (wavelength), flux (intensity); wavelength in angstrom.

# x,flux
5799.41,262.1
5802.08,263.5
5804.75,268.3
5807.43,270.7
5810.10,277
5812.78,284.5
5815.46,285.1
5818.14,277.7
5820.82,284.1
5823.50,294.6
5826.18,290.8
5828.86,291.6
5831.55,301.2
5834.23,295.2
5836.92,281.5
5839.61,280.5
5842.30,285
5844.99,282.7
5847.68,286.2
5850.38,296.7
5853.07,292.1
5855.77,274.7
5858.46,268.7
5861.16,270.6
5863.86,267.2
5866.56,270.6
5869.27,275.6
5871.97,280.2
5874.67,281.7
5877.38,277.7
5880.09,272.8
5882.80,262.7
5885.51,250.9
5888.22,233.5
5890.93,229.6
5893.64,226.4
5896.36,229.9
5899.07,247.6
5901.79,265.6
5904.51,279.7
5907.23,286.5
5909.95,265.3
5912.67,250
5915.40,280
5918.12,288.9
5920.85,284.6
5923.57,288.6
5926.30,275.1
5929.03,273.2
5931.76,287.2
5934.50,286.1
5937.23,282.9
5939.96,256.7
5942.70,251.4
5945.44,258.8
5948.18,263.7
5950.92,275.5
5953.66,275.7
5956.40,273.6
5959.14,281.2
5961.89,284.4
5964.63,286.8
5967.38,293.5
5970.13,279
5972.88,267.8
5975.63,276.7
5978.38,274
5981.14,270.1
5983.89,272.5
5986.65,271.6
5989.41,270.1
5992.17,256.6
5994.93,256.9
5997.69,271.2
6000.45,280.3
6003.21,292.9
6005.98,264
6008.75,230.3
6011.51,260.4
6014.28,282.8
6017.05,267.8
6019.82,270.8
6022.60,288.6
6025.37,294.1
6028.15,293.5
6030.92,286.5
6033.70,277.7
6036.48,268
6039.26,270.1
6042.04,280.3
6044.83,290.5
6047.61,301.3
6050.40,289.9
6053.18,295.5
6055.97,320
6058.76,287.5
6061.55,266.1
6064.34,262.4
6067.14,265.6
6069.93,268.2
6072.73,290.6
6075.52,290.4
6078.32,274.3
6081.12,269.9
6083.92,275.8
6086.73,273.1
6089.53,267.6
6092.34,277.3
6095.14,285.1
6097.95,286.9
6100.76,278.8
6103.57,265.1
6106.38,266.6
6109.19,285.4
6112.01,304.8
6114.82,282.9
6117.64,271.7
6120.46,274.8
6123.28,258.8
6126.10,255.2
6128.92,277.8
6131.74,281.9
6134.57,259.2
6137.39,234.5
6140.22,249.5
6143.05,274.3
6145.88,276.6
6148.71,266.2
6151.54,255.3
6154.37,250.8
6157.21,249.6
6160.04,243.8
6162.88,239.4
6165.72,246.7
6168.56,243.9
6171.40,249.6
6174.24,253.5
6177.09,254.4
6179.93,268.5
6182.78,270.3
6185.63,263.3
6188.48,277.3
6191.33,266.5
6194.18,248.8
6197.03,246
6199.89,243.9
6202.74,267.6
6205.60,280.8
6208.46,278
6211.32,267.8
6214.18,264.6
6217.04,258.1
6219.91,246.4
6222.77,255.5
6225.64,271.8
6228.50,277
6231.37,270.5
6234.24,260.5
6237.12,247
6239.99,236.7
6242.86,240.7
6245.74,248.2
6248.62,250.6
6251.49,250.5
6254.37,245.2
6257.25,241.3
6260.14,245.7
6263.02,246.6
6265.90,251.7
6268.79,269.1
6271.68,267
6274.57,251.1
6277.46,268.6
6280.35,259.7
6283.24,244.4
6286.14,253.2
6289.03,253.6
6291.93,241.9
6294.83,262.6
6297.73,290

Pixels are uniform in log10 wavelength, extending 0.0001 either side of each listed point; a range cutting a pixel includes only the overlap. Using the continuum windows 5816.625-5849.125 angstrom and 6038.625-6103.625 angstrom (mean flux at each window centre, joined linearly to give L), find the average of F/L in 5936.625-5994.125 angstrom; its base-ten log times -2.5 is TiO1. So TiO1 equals 0.05 mag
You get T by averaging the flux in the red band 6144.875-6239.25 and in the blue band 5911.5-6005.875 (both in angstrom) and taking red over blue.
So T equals 0.94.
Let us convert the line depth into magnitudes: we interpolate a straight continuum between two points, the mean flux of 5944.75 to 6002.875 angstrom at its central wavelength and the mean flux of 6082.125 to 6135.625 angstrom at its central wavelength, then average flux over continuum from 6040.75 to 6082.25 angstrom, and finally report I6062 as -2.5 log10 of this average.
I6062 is -0.034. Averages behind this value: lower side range 274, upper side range 275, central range 284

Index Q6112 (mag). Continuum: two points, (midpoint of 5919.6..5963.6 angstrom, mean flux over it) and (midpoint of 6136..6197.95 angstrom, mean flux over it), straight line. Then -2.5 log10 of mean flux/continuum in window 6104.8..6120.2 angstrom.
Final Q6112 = -0.08 mag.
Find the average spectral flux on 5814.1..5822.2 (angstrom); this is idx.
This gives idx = 282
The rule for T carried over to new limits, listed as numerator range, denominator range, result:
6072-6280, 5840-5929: 0.97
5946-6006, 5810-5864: 0.96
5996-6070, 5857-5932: 1.05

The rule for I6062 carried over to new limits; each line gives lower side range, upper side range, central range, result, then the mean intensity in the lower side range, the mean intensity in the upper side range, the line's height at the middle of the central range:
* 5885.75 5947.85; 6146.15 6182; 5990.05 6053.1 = -0.07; 265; 253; 260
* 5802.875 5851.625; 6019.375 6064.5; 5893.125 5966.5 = 0.05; 285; 286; 285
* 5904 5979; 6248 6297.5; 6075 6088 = -0.04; 276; 254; 267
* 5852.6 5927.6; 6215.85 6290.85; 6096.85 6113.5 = -0.09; 267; 254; 259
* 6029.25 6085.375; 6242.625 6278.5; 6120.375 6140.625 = 0.04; 282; 252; 271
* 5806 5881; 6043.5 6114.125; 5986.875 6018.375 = 0.06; 282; 282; 282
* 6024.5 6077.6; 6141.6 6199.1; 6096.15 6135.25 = -0.02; 284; 257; 269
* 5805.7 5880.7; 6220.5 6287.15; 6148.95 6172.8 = 0.05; 282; 254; 261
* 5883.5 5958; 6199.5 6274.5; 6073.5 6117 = -0.07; 266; 257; 261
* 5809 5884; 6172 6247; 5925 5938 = -0.02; 282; 260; 277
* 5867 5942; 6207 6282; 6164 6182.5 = 0.02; 267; 257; 259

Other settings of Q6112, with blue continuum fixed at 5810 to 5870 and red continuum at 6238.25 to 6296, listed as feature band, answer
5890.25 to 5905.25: 0.14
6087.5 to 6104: -0.05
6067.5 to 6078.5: -0.06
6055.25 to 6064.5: -0.07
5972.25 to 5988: 0.00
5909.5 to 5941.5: 0.00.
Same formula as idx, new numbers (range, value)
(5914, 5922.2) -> 284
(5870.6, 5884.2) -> 275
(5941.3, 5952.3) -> 262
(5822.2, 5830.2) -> 293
